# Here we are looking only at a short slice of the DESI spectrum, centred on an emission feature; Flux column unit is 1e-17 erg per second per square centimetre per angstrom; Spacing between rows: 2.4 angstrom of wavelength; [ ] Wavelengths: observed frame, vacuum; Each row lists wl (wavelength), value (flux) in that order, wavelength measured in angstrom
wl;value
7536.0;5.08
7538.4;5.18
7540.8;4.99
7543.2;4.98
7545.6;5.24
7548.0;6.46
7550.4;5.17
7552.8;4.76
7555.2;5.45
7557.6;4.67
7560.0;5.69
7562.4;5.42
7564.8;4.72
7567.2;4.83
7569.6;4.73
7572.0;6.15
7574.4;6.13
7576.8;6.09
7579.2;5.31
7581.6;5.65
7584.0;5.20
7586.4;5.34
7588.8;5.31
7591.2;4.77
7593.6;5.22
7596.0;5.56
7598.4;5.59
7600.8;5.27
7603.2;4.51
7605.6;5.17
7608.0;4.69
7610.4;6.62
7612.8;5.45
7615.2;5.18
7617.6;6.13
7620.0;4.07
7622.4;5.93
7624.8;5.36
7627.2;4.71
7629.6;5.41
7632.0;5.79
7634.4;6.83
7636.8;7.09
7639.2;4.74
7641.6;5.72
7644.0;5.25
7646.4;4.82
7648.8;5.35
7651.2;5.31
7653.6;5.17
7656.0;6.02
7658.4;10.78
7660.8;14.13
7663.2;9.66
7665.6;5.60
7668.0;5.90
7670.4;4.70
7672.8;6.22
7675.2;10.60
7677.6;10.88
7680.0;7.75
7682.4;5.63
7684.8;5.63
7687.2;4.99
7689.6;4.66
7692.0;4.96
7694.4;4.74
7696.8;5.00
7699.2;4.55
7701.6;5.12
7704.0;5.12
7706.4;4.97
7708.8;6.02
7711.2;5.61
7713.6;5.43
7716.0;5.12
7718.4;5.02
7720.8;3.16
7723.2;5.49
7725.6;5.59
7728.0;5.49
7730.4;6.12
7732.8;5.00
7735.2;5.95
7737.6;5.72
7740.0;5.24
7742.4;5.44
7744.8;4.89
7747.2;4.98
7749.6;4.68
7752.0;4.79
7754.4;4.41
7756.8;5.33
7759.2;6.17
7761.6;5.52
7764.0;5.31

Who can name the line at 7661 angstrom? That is [S II] 6716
